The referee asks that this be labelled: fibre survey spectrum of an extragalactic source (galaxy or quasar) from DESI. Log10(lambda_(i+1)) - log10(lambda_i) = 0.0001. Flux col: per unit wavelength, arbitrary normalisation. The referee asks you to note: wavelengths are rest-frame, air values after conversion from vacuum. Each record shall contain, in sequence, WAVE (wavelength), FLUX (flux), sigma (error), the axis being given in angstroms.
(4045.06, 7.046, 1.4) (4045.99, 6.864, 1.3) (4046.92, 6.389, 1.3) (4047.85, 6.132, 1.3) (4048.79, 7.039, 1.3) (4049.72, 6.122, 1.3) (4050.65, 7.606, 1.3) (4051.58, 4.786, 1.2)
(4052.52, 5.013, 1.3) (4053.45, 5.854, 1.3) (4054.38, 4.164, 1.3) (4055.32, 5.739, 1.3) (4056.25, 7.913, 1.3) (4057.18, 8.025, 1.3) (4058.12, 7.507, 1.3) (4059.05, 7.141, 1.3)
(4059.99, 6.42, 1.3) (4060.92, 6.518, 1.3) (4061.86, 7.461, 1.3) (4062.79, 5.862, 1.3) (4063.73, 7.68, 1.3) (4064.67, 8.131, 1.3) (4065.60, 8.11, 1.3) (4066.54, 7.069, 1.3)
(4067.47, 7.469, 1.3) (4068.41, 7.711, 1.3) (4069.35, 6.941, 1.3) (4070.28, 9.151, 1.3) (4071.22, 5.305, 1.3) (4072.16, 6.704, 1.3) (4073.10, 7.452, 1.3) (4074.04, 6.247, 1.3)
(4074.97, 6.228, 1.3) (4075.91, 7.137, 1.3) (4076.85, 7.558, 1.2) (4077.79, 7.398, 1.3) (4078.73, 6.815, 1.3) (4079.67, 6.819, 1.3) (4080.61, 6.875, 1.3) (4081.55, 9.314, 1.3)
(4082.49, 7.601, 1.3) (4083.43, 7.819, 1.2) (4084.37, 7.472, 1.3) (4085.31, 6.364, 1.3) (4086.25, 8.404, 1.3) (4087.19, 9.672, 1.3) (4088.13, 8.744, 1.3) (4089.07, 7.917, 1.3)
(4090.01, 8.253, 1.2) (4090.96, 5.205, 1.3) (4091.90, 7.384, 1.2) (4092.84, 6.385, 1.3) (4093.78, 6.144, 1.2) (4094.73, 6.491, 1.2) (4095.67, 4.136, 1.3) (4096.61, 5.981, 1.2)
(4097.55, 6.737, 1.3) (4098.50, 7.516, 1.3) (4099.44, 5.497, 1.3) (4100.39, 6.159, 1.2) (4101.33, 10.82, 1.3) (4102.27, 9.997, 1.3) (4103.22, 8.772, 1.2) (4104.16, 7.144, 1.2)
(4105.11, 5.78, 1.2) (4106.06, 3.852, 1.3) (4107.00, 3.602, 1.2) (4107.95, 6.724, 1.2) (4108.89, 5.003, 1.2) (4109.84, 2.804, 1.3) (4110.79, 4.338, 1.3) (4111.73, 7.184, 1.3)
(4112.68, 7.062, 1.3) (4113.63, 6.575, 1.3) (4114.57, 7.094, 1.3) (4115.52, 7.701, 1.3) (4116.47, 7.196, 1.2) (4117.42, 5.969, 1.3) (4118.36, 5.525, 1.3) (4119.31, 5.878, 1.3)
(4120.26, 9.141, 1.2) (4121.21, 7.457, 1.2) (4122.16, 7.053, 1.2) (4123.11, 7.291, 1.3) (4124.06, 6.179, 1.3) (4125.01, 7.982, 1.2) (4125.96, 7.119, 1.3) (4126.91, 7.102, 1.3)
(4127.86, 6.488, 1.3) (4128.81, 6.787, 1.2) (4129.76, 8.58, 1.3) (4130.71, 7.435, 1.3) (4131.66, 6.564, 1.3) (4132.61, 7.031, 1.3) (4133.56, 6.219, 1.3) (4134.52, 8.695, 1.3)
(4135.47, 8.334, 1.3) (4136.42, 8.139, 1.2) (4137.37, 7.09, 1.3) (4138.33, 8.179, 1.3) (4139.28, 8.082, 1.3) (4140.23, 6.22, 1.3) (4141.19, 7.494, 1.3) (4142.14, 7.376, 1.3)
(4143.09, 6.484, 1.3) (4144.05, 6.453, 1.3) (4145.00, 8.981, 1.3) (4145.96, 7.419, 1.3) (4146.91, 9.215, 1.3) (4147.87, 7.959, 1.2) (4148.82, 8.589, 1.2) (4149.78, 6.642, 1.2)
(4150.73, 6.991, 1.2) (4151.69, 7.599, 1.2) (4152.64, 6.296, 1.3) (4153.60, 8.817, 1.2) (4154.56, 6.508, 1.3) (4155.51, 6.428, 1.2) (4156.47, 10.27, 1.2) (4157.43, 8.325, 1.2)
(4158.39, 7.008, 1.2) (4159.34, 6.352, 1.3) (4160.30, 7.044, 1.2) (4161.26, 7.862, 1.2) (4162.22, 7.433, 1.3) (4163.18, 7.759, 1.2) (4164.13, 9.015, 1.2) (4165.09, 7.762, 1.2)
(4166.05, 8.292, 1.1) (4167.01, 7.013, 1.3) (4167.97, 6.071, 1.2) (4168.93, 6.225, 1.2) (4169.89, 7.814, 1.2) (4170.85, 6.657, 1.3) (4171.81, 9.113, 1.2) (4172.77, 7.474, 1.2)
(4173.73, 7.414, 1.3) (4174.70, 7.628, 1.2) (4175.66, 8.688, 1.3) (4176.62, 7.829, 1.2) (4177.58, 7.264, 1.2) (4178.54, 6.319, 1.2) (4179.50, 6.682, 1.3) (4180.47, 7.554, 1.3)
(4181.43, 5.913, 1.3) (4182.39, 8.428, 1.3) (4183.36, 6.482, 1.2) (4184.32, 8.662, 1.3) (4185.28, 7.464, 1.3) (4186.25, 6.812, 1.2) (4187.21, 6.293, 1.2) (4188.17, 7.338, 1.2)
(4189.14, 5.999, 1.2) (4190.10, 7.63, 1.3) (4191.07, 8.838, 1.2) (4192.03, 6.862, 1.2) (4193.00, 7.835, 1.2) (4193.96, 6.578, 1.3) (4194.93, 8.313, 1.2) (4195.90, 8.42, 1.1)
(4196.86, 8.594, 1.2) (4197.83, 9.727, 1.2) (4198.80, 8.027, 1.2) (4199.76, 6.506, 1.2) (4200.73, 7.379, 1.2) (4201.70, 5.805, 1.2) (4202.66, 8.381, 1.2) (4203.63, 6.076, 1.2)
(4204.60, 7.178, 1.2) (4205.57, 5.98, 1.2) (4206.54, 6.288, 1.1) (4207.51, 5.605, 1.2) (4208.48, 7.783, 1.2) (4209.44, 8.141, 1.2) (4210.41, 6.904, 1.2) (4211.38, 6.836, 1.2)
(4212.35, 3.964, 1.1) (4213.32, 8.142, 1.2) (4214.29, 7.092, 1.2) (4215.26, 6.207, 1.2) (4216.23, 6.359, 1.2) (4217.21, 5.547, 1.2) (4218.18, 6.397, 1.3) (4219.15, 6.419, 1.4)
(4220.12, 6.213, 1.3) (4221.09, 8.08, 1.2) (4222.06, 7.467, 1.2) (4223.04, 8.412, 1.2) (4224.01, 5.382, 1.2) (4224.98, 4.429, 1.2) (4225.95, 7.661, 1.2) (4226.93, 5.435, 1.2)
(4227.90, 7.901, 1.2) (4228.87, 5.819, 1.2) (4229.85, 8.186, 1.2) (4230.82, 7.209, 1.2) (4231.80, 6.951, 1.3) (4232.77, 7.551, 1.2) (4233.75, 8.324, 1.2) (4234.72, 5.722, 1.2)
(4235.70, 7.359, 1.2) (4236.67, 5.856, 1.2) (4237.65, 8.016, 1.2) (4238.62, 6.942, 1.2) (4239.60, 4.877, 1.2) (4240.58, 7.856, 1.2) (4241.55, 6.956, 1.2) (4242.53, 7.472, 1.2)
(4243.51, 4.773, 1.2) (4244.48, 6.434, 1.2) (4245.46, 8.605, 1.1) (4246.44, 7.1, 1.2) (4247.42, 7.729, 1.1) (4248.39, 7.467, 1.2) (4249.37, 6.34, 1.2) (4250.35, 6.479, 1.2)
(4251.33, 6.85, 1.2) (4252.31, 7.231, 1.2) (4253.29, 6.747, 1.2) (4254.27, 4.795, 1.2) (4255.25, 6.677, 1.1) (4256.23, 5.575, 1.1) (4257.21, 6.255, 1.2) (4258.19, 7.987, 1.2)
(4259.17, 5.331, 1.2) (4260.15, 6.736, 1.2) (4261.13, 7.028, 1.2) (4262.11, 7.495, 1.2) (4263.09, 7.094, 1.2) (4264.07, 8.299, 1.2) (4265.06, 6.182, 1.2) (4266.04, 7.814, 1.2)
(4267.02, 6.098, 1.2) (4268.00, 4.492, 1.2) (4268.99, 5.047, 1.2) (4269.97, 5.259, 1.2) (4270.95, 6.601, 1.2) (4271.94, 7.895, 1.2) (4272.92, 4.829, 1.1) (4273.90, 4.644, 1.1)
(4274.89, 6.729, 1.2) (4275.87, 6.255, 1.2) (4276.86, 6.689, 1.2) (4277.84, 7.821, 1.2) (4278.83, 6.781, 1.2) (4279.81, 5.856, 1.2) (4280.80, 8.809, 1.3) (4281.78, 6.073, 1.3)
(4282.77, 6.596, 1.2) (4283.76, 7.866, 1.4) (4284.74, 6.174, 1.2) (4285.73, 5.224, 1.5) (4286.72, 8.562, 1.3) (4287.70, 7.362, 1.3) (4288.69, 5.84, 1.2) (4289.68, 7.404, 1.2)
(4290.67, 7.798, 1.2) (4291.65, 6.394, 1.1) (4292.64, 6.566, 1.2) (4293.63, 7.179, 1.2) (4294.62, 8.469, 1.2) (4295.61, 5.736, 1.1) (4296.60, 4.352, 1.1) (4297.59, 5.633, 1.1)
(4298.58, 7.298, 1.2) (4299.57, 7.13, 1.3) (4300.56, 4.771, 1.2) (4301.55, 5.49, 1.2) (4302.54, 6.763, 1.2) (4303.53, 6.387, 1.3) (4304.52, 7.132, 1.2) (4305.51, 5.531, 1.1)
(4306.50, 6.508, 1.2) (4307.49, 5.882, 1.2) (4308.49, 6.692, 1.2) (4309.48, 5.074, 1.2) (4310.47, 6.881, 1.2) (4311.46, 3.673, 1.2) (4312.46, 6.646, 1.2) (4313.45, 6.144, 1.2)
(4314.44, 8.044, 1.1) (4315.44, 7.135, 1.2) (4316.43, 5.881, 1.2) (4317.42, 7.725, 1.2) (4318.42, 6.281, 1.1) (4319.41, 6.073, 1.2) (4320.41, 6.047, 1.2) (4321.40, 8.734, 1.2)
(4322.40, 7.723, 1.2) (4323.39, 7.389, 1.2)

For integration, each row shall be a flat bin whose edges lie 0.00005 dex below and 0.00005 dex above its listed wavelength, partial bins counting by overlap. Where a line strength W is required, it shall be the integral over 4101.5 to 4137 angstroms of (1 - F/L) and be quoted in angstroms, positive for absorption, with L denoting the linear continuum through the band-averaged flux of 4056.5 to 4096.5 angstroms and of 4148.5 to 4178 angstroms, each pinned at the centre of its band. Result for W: 2.6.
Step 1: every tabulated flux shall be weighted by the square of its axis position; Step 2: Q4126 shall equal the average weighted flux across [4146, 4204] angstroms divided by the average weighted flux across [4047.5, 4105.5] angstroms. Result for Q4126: 1.11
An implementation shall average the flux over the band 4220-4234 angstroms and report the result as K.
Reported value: 7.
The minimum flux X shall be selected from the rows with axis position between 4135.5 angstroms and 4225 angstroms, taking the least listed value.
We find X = 3.964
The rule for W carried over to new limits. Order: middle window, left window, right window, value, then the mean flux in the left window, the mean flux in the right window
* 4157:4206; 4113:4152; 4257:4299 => -2.27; 7.32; 6.62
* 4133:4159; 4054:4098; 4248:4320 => -2.69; 7.1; 6.5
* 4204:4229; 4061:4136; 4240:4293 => 0.62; 7.01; 6.68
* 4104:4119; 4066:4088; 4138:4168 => 3.33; 7.39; 7.58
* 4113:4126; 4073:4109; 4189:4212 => 0.17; 7.03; 7.32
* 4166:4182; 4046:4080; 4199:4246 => -1.13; 6.82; 6.78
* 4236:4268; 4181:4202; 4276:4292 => 1.67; 7.47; 6.94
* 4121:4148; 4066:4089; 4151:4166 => 0.57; 7.44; 7.64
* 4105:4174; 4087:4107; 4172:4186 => 0.82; 6.96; 7.44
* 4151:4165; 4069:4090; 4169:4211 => -0.44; 7.48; 7.35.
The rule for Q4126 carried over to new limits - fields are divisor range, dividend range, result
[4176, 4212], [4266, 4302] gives 0.93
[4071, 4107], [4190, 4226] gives 1.05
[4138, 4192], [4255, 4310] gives 0.92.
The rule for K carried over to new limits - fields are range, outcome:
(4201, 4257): 6.74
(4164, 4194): 7.37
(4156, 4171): 7.57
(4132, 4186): 7.51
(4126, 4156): 7.42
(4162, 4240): 7.12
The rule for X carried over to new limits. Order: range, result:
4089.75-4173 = 2.804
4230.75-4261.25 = 4.773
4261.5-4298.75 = 4.352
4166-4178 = 6.071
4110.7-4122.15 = 4.338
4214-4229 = 4.429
